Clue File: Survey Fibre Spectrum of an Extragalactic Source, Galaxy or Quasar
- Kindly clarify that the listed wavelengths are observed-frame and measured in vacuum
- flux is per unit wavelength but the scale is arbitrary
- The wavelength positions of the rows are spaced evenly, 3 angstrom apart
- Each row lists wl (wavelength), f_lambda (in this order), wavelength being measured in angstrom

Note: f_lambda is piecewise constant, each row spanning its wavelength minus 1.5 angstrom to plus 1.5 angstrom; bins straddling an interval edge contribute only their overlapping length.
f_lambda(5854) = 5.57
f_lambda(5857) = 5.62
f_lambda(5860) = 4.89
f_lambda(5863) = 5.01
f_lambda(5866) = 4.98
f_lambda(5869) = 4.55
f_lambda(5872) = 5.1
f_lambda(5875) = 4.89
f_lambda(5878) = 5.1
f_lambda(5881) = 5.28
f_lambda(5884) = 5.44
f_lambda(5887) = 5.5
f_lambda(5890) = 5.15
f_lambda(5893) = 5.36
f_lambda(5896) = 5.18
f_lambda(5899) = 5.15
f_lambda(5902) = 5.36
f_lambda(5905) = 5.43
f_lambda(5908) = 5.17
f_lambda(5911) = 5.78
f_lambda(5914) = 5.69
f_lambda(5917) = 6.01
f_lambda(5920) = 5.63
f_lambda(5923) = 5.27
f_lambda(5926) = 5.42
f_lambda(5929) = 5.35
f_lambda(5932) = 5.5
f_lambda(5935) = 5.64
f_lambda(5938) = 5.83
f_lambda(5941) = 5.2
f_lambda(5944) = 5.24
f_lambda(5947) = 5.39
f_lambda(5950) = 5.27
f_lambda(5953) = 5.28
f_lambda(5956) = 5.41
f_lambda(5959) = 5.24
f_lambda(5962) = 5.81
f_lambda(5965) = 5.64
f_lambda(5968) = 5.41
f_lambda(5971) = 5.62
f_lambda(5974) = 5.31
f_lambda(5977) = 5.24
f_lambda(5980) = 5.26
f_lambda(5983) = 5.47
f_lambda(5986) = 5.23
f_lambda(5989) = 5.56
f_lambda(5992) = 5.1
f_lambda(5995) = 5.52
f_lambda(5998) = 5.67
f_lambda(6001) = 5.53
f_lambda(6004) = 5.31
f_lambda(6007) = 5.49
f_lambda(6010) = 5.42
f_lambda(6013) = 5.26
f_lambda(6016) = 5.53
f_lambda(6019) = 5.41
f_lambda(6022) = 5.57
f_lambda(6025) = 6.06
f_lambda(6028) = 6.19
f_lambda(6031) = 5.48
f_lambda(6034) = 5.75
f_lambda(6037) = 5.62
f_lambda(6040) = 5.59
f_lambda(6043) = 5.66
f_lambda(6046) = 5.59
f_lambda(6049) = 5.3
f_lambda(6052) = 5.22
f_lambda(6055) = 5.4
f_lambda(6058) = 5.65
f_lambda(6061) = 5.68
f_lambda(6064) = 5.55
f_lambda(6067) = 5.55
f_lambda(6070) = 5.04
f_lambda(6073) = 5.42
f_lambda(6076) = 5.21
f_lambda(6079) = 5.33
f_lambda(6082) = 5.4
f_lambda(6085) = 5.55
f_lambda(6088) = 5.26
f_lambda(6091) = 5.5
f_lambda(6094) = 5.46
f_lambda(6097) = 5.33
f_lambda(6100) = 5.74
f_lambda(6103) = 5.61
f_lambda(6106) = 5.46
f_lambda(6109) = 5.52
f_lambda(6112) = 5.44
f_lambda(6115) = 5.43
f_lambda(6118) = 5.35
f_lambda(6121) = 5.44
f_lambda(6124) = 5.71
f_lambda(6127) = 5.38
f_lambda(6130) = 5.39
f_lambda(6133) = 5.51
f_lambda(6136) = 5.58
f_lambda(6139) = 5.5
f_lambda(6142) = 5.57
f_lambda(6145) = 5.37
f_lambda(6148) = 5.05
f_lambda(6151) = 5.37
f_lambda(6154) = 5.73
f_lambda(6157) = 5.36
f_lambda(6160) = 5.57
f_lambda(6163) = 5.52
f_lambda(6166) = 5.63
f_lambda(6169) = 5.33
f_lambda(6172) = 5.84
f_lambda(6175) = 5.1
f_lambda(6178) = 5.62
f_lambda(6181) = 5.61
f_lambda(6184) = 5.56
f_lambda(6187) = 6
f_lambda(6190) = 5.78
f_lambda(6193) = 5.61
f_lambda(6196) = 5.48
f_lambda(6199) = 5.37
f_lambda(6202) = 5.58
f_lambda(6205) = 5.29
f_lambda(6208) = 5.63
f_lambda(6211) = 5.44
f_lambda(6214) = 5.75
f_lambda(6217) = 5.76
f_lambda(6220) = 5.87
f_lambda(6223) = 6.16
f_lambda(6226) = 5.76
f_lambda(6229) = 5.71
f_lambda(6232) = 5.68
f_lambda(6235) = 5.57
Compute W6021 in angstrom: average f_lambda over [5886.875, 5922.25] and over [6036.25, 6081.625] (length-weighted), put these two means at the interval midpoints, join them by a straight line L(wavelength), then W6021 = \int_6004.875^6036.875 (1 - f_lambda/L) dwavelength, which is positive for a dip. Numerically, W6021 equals -0.9 angstrom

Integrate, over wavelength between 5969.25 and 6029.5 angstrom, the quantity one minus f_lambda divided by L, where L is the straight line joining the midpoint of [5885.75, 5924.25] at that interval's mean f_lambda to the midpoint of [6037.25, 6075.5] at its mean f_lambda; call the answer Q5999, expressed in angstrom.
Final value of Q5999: -0.3 angstrom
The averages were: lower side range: 5.44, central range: 5.49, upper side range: 5.47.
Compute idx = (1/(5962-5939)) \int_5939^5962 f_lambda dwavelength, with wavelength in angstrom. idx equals 5.34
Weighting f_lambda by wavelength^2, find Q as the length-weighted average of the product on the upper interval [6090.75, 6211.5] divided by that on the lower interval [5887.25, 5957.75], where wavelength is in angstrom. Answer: 1.1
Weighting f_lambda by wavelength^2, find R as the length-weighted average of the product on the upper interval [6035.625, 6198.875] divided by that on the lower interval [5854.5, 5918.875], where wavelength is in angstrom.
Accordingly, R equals 1.12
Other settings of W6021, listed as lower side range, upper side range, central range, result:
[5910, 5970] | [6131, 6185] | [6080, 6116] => 0.12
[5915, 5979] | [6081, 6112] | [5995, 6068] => -1.16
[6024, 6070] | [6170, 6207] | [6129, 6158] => 0.68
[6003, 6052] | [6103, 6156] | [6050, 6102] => 0.84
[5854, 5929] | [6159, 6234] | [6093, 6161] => 0.97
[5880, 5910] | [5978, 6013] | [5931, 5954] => -0.28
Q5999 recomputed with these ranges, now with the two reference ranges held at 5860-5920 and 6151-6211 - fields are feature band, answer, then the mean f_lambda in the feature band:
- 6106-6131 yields 0.1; 5.46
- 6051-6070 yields -0.2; 5.48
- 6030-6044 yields -0.5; 5.62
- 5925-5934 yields -0.2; 5.44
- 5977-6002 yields -0.2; 5.4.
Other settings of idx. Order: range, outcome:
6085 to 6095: 5.43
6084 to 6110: 5.49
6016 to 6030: 5.77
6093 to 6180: 5.48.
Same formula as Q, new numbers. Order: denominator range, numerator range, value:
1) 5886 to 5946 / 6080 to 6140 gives 1.07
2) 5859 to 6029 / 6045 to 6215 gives 1.08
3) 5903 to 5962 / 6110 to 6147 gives 1.07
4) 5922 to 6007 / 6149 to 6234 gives 1.11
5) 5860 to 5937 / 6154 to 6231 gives 1.16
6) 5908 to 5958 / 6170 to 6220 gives 1.11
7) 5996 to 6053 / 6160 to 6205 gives 1.05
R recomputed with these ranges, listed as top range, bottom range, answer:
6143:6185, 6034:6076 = 1.04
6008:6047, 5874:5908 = 1.12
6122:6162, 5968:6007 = 1.06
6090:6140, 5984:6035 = 1.03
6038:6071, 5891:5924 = 1.06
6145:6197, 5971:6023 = 1.08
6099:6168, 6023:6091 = 1.02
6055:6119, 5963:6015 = 1.04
